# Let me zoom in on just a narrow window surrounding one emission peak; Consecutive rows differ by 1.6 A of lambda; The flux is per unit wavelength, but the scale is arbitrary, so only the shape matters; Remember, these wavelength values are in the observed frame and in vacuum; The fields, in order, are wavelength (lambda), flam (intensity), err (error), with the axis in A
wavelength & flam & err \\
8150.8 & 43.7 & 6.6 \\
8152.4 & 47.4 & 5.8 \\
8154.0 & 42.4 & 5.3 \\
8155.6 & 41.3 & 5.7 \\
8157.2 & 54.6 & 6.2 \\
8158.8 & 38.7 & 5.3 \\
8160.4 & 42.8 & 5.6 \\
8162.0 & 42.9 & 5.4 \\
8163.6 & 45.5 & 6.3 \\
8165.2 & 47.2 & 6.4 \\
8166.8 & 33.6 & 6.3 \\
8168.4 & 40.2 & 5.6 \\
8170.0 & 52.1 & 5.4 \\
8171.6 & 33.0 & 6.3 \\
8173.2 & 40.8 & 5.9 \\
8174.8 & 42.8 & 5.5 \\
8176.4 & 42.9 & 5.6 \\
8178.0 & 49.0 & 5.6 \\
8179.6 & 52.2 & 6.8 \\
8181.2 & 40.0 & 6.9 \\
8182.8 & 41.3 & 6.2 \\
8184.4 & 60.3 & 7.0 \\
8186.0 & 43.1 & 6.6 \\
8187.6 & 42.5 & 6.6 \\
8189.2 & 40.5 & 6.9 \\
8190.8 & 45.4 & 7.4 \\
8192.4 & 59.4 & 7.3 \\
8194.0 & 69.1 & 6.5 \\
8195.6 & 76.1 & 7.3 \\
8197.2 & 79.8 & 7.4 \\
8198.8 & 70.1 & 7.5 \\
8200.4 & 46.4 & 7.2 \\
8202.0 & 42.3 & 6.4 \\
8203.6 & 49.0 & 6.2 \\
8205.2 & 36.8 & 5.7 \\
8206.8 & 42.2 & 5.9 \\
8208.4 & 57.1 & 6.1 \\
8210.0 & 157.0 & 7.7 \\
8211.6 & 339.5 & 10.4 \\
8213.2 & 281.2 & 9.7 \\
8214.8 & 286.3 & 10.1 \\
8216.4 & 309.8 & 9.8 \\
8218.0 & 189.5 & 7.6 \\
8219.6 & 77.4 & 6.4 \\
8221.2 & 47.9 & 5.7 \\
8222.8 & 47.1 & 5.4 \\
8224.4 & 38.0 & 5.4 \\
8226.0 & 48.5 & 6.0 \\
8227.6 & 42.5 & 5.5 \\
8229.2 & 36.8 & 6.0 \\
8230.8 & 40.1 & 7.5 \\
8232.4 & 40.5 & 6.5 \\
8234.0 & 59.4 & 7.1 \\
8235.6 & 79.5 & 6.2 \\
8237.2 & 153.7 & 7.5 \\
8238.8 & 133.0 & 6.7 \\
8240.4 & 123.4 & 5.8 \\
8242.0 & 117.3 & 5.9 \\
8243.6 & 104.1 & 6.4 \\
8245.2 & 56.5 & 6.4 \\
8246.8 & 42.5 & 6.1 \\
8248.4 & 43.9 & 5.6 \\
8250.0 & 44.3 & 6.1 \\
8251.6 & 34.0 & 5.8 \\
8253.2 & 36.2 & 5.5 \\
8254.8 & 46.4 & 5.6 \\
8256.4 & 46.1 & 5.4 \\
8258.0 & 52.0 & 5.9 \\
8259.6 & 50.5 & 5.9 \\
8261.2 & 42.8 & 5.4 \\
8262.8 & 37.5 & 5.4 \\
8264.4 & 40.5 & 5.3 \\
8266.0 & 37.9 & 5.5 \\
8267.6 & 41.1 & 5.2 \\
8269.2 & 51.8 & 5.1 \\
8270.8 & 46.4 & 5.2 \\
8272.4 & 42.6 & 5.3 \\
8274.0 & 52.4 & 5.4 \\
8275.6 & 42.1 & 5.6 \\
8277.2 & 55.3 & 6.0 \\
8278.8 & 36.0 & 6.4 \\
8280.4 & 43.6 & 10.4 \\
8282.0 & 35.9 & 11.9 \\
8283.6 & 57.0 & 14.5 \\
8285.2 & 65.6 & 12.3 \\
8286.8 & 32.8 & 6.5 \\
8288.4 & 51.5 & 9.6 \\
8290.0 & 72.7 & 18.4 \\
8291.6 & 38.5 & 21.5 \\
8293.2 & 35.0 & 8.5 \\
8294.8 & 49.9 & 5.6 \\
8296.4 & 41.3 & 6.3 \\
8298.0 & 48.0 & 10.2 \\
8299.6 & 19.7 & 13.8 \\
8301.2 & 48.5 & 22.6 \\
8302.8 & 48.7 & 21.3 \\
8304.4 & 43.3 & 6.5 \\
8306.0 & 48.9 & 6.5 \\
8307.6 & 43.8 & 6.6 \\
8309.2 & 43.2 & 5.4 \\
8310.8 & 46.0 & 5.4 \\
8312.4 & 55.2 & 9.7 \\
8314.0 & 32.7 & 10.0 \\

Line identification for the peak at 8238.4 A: [N II]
